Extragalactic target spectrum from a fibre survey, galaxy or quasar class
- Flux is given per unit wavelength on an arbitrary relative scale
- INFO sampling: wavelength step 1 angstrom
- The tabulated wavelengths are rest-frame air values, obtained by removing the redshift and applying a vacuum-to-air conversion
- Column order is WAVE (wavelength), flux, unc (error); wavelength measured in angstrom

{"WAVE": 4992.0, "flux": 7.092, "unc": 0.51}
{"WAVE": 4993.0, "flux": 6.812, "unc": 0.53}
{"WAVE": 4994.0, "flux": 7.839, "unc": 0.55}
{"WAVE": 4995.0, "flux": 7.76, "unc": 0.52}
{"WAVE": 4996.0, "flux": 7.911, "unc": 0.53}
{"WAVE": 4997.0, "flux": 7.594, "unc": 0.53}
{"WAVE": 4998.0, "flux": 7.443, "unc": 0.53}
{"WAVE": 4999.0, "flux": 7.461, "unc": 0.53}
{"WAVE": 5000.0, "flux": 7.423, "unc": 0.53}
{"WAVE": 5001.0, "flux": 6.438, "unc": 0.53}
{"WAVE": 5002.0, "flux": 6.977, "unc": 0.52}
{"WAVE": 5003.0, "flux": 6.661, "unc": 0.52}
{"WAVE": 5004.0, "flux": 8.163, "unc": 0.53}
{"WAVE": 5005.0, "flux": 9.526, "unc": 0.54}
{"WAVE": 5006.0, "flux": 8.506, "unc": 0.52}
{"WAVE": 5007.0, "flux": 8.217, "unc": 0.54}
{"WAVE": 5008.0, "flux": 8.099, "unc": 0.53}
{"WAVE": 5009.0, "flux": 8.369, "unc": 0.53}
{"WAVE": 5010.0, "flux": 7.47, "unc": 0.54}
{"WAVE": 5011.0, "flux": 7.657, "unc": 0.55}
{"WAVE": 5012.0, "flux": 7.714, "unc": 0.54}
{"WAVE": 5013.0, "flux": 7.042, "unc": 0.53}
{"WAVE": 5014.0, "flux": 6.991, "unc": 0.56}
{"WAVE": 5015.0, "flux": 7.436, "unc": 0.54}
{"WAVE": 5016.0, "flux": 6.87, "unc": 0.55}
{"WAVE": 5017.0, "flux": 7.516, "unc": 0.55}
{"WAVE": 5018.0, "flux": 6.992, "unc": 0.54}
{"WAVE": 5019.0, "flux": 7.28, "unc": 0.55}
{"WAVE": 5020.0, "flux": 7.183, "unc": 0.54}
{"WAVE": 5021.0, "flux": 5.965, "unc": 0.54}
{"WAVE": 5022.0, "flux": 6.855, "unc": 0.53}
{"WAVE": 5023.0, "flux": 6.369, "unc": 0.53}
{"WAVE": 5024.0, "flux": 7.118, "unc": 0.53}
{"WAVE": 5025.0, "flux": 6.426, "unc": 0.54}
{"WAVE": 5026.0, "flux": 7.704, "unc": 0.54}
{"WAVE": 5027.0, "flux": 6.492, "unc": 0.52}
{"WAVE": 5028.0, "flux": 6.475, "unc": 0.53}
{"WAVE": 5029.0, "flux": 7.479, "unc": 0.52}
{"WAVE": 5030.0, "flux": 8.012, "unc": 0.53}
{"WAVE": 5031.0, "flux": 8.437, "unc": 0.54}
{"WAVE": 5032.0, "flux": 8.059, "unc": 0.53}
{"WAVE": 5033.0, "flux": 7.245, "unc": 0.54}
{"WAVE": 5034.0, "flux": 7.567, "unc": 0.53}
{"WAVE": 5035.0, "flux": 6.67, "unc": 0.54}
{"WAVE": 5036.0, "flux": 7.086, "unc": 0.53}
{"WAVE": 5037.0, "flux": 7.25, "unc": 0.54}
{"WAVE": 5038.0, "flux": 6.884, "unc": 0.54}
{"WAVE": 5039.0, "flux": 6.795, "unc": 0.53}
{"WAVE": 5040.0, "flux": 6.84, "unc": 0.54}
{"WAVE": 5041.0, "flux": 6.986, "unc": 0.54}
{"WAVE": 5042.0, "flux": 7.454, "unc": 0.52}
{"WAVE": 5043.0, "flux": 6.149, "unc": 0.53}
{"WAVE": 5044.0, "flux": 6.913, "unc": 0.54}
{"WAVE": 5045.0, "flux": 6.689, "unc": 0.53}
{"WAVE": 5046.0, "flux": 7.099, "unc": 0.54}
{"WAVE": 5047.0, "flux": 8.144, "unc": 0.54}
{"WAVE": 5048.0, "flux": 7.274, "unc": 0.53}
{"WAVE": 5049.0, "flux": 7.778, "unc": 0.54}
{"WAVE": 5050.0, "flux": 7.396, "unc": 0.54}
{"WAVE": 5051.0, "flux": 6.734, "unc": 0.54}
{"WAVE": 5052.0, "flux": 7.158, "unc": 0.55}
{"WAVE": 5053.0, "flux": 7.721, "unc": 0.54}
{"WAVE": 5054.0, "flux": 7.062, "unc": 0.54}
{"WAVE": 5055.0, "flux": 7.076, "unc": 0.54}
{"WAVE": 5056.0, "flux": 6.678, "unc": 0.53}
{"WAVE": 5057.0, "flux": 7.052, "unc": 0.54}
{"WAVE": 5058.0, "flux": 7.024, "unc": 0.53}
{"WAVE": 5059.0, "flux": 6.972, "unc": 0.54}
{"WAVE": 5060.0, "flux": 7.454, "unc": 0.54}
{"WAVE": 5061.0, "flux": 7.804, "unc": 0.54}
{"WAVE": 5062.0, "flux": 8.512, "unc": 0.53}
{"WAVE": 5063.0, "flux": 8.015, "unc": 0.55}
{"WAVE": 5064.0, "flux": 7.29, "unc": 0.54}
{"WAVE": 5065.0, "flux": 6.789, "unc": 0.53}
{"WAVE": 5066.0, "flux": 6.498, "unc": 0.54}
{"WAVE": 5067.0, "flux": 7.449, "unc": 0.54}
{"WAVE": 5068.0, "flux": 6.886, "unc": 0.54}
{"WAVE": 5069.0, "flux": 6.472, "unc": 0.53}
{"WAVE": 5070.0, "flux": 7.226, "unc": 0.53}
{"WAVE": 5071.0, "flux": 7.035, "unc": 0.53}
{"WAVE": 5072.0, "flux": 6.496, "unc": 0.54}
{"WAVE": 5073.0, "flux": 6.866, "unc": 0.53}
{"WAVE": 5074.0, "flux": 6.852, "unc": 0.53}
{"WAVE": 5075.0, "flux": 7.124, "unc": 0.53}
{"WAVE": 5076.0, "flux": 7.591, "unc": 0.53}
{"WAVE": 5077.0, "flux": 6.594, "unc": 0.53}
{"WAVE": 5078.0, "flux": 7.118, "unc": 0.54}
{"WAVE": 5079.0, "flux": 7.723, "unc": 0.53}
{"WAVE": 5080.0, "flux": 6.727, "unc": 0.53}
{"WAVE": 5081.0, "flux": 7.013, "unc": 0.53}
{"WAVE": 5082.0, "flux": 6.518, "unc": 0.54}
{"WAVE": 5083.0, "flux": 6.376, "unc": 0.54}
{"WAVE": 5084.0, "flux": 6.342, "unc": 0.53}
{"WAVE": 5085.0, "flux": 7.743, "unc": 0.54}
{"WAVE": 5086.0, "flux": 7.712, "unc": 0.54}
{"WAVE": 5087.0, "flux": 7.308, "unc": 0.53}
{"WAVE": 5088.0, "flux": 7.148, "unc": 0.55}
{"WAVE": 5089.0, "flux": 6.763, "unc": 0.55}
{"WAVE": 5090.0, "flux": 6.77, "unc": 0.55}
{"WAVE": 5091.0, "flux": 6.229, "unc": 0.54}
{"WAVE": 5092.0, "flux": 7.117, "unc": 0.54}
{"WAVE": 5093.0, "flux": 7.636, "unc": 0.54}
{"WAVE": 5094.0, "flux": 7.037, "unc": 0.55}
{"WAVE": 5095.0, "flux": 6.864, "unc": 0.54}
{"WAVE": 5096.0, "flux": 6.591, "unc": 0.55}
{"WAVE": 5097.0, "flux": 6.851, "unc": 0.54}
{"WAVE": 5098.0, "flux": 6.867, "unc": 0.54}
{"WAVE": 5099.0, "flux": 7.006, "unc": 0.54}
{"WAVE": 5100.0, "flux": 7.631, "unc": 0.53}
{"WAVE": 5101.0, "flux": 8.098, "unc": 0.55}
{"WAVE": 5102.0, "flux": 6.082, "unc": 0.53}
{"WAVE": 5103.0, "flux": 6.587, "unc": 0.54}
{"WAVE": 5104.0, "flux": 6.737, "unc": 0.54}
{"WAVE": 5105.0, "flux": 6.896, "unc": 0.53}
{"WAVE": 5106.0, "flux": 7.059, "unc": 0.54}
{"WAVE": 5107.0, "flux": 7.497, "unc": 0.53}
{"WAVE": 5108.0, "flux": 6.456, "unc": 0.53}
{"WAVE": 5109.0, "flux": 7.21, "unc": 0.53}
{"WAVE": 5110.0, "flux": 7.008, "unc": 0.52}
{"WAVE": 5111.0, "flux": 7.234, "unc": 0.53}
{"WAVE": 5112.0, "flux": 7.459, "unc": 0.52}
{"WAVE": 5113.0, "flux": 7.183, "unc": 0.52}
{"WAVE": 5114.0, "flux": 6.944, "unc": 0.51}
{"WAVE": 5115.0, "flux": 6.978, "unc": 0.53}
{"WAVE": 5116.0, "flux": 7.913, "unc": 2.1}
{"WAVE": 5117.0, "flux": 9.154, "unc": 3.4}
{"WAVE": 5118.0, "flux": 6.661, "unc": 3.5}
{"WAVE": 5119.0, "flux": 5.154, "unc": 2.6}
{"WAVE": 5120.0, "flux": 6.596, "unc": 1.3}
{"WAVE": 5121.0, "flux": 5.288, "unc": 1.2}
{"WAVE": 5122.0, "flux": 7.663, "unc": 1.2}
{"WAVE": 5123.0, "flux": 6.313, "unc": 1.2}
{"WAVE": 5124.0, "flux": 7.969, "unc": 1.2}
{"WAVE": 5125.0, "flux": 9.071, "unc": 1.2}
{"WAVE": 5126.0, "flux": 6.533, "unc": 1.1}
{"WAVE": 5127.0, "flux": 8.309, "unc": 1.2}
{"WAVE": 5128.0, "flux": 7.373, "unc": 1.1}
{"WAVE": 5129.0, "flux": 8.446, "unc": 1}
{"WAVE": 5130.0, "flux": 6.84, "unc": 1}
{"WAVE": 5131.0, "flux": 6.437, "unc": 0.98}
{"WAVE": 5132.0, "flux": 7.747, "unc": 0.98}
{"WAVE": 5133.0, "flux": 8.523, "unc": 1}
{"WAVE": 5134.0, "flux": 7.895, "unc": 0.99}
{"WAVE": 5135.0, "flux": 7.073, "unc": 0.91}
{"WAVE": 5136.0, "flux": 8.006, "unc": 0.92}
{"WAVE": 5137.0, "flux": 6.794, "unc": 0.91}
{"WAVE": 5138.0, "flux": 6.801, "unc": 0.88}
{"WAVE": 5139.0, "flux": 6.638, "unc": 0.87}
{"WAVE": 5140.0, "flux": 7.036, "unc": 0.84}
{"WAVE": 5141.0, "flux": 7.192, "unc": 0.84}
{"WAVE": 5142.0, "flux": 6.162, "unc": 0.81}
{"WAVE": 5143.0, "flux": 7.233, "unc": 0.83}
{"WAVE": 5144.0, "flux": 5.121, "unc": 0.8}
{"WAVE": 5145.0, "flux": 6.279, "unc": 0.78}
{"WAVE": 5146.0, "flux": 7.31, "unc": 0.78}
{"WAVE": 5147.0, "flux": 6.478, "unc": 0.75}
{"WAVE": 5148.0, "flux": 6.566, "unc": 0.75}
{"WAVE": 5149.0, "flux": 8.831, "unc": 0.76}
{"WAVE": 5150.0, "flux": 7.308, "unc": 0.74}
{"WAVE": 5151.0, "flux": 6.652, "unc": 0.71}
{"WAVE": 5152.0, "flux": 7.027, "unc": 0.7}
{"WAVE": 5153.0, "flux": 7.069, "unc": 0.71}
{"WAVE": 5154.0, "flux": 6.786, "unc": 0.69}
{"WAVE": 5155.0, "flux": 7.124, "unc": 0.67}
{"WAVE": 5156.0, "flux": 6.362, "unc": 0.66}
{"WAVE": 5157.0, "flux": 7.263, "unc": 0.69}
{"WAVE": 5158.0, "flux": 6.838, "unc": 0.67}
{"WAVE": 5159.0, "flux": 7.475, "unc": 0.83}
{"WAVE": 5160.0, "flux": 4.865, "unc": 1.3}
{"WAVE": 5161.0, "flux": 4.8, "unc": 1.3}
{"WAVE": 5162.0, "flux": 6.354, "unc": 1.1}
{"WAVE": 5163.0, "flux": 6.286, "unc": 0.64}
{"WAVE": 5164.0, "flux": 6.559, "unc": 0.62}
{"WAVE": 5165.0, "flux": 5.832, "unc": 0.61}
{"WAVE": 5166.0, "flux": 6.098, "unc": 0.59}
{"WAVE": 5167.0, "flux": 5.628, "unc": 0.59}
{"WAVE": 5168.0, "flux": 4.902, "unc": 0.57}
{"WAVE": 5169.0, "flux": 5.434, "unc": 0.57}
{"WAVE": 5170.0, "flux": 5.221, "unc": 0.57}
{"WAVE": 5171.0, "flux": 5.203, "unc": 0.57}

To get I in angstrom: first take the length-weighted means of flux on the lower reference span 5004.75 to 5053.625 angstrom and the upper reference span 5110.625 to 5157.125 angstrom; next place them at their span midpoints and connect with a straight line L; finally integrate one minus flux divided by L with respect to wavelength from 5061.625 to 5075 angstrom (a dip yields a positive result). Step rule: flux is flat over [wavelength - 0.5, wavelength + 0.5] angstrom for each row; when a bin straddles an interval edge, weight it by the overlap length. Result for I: 0.3 angstrom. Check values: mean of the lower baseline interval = 7.3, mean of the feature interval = 7.09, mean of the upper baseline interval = 7.12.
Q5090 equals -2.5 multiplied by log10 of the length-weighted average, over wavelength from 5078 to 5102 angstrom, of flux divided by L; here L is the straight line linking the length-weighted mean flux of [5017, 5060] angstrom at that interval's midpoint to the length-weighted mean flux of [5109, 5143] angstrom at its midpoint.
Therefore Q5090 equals 0.02 mag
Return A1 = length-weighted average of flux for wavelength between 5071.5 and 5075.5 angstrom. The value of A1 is 6.83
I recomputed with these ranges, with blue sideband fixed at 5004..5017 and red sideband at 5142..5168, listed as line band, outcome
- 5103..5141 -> -2.1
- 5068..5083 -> 0.6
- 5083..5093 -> 0.2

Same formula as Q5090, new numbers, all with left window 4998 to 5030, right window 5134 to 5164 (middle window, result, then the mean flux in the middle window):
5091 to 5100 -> 0.000 mag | 6.99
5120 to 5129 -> -0.072 mag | 7.34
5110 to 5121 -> -0.021 mag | 7.04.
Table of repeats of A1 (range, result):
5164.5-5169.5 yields 5.58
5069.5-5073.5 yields 6.91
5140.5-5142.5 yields 6.68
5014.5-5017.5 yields 7.27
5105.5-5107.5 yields 7.28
